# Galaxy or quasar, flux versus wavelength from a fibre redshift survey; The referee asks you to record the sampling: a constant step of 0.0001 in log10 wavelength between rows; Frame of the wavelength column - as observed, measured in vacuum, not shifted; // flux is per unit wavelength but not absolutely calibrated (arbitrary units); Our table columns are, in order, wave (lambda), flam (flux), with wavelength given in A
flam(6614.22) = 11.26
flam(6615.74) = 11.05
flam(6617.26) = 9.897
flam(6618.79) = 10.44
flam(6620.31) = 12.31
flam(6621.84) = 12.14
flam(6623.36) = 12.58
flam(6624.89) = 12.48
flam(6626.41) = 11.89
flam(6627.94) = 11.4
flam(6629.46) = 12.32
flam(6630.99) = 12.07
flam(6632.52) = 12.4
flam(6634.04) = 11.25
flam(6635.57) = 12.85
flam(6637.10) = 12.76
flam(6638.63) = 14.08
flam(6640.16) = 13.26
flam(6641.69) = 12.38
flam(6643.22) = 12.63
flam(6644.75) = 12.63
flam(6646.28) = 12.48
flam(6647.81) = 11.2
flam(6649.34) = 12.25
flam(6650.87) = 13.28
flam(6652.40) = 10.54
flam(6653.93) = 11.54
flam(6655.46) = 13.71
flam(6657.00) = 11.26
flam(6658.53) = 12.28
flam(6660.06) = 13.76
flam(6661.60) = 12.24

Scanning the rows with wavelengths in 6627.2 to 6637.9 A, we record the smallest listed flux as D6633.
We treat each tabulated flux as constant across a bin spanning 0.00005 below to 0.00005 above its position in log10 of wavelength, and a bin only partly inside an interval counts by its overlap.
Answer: 11.25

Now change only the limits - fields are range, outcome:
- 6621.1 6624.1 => 12.14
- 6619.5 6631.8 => 11.4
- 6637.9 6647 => 12.38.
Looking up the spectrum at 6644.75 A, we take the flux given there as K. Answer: 12.63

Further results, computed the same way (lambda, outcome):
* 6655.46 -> 13.71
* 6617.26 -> 9.897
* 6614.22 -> 11.26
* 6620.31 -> 12.31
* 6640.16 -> 13.26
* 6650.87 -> 13.28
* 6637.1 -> 12.76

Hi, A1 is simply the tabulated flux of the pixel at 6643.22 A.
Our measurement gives 12.63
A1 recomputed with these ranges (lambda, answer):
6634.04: 11.25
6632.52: 12.4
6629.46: 12.32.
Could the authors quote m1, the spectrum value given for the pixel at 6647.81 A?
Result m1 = 11.2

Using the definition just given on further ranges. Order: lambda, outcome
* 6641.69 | 12.38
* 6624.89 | 12.48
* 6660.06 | 13.76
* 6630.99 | 12.07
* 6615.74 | 11.05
